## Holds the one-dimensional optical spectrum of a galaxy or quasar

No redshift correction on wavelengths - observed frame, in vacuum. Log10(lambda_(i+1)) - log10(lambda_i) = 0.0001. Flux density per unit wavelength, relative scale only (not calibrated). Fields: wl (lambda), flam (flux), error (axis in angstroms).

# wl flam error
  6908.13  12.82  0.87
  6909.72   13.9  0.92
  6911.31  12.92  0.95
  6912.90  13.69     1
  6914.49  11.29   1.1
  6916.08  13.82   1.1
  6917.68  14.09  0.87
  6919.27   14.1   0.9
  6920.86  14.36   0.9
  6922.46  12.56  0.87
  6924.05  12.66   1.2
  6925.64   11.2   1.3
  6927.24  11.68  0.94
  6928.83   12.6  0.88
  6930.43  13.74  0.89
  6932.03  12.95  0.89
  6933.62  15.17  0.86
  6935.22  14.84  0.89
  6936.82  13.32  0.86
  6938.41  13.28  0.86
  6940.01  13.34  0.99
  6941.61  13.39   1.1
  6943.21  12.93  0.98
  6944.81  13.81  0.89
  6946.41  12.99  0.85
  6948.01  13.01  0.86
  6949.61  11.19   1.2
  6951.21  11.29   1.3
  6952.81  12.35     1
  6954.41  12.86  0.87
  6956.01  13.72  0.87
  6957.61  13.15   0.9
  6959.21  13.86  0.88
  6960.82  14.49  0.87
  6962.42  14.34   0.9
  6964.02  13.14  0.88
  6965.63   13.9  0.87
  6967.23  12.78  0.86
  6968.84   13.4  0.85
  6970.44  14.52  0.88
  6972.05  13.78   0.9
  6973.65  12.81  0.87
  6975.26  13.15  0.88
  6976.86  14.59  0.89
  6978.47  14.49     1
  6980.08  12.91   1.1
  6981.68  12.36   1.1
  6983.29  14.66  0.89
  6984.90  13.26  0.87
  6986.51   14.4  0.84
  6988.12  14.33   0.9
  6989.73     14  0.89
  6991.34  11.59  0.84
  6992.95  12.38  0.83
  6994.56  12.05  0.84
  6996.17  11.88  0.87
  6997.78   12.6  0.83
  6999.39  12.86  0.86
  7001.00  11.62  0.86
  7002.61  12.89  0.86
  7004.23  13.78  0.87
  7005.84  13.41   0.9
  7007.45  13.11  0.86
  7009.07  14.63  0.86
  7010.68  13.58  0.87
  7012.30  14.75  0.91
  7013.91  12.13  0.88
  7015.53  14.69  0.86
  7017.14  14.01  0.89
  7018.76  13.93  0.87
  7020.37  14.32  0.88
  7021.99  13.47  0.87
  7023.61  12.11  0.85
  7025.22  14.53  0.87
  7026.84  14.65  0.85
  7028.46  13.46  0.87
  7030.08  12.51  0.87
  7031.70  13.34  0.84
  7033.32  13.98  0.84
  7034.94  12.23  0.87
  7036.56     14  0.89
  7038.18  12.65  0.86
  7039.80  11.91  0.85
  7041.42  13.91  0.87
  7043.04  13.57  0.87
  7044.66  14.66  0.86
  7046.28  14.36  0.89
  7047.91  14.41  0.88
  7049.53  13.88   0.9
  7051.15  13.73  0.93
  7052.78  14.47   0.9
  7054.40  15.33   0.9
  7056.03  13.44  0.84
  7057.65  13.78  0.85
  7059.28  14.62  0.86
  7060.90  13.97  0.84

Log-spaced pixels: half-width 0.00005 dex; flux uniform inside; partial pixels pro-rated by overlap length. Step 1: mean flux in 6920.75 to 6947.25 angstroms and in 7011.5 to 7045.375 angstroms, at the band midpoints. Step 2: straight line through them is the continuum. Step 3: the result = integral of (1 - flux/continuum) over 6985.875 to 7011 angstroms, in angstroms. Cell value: 0.7 angstroms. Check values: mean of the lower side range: 13.2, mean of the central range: 13.1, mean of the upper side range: 13.6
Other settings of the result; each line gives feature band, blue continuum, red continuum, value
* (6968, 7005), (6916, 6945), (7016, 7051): 0.7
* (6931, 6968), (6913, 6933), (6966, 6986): -0.1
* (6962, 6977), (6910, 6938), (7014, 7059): -0.1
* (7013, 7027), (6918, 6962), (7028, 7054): -0.2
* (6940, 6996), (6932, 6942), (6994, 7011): 0.6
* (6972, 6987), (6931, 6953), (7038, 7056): -0.2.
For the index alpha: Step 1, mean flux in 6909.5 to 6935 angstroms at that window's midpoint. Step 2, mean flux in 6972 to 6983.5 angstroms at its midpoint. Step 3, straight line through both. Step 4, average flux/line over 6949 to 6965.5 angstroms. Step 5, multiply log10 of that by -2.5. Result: 0.03 mag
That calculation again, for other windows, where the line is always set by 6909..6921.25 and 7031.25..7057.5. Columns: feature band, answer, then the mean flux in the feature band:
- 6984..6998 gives 0.056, 13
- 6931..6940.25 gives -0.024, 13.8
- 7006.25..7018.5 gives -0.011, 13.8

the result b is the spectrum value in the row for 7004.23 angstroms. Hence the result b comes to 13.78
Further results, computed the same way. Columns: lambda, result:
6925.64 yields 11.2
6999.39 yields 12.86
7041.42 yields 13.91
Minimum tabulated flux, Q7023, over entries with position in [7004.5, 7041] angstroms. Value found 11.91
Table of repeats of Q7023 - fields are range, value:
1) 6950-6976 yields 11.29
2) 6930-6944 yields 12.93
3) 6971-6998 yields 11.59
